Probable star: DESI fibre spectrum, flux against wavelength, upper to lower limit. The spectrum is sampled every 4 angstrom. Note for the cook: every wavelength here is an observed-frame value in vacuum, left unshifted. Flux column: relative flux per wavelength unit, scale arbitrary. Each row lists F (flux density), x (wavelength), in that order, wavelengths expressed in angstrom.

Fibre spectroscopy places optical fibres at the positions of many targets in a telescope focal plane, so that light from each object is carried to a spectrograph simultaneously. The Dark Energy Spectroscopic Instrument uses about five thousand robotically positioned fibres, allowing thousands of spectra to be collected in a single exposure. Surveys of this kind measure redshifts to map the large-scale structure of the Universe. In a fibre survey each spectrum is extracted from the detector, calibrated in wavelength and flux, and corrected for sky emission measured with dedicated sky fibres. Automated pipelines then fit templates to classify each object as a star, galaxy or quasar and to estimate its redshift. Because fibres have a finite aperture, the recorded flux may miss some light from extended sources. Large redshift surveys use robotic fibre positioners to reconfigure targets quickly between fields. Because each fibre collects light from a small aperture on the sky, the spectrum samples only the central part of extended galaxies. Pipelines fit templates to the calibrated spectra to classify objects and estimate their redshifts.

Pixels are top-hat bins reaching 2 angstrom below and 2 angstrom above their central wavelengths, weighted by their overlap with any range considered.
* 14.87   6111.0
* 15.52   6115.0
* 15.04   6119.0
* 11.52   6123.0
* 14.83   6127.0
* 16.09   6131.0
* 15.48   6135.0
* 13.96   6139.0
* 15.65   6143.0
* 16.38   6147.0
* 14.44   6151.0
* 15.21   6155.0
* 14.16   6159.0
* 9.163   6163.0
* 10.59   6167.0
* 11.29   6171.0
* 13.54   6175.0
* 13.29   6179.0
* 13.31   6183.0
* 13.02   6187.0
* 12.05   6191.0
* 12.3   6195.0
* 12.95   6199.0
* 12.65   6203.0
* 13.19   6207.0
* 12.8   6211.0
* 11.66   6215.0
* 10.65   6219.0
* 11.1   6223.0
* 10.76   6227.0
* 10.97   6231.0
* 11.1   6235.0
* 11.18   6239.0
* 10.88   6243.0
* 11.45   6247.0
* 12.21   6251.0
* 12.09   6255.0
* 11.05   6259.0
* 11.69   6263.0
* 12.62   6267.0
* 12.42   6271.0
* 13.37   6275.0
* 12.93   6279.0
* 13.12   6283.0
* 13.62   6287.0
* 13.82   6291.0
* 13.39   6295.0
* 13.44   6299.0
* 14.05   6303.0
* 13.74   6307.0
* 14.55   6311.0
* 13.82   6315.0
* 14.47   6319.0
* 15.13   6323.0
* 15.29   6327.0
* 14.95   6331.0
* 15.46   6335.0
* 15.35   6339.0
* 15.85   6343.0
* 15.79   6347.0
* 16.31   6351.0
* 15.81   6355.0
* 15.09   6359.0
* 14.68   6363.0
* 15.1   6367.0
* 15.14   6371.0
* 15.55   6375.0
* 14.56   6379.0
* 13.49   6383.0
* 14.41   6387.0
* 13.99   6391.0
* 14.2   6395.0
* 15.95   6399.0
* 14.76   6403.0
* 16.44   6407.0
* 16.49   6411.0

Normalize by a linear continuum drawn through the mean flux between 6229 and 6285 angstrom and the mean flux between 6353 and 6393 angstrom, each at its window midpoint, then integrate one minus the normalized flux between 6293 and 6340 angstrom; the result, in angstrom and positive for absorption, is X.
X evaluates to -3.7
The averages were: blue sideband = 11.9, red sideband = 14.8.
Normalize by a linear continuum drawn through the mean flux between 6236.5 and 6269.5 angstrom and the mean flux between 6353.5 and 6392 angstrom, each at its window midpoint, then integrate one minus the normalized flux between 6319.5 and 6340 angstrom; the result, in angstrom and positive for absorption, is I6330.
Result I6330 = -2.3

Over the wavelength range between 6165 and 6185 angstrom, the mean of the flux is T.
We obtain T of 12.4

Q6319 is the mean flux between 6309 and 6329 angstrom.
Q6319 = 14.7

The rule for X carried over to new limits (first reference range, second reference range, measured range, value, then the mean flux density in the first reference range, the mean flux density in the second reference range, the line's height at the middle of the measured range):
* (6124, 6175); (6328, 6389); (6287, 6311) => 1.7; 13.9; 15.2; 14.8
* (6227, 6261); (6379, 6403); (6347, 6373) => -3.0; 11.3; 14.4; 13.8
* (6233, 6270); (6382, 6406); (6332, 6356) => -3.9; 11.6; 14.6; 13.5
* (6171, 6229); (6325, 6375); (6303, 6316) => 0.5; 12.3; 15.4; 14.6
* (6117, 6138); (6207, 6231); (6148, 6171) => 1.3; 14.6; 11.5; 13.5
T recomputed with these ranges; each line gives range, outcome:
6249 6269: 11.9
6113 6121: 15.3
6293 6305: 13.6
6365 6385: 14.8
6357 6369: 15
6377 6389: 14.2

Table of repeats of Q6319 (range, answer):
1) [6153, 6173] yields 12.1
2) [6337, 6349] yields 15.7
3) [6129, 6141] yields 15.2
